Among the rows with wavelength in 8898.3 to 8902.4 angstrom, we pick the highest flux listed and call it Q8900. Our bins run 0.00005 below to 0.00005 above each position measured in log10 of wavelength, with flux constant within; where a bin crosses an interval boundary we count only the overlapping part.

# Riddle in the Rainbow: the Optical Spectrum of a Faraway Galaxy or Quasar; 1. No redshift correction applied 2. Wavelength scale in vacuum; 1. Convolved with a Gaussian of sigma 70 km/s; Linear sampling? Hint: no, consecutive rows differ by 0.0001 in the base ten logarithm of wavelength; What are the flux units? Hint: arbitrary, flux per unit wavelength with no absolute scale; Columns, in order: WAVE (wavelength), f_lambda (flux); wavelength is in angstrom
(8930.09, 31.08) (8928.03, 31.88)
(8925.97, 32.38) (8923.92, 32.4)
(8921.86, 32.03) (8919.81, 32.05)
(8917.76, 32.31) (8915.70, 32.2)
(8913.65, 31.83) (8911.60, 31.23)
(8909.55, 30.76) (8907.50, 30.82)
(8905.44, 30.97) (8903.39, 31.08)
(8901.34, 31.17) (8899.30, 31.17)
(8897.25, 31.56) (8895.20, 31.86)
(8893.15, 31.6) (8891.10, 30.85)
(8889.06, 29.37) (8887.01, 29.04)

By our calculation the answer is 31.17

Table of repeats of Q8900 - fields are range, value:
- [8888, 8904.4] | 31.86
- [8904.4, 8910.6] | 30.97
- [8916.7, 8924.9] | 32.4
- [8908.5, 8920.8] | 32.31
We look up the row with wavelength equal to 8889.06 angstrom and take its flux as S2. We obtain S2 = 29.37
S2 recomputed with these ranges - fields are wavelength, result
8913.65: 31.83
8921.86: 32.03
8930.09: 31.08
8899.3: 31.17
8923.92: 32.4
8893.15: 31.6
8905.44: 30.97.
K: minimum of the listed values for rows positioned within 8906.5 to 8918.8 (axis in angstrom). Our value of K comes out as 30.76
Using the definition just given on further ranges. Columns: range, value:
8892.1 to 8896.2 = 31.6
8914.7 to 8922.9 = 32.03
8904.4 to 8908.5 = 30.82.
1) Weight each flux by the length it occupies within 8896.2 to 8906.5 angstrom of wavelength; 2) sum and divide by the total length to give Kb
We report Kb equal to 31.2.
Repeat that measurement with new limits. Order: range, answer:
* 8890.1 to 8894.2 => 31.2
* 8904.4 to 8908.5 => 30.8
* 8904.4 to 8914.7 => 31.1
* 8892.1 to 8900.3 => 31.5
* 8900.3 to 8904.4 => 31.2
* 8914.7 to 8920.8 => 32.2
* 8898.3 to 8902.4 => 31.2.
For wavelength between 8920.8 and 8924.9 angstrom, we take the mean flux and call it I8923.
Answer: 32.2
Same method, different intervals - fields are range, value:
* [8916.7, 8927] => 32.2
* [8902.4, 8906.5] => 31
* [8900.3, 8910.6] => 31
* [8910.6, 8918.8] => 31.9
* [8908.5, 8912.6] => 31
